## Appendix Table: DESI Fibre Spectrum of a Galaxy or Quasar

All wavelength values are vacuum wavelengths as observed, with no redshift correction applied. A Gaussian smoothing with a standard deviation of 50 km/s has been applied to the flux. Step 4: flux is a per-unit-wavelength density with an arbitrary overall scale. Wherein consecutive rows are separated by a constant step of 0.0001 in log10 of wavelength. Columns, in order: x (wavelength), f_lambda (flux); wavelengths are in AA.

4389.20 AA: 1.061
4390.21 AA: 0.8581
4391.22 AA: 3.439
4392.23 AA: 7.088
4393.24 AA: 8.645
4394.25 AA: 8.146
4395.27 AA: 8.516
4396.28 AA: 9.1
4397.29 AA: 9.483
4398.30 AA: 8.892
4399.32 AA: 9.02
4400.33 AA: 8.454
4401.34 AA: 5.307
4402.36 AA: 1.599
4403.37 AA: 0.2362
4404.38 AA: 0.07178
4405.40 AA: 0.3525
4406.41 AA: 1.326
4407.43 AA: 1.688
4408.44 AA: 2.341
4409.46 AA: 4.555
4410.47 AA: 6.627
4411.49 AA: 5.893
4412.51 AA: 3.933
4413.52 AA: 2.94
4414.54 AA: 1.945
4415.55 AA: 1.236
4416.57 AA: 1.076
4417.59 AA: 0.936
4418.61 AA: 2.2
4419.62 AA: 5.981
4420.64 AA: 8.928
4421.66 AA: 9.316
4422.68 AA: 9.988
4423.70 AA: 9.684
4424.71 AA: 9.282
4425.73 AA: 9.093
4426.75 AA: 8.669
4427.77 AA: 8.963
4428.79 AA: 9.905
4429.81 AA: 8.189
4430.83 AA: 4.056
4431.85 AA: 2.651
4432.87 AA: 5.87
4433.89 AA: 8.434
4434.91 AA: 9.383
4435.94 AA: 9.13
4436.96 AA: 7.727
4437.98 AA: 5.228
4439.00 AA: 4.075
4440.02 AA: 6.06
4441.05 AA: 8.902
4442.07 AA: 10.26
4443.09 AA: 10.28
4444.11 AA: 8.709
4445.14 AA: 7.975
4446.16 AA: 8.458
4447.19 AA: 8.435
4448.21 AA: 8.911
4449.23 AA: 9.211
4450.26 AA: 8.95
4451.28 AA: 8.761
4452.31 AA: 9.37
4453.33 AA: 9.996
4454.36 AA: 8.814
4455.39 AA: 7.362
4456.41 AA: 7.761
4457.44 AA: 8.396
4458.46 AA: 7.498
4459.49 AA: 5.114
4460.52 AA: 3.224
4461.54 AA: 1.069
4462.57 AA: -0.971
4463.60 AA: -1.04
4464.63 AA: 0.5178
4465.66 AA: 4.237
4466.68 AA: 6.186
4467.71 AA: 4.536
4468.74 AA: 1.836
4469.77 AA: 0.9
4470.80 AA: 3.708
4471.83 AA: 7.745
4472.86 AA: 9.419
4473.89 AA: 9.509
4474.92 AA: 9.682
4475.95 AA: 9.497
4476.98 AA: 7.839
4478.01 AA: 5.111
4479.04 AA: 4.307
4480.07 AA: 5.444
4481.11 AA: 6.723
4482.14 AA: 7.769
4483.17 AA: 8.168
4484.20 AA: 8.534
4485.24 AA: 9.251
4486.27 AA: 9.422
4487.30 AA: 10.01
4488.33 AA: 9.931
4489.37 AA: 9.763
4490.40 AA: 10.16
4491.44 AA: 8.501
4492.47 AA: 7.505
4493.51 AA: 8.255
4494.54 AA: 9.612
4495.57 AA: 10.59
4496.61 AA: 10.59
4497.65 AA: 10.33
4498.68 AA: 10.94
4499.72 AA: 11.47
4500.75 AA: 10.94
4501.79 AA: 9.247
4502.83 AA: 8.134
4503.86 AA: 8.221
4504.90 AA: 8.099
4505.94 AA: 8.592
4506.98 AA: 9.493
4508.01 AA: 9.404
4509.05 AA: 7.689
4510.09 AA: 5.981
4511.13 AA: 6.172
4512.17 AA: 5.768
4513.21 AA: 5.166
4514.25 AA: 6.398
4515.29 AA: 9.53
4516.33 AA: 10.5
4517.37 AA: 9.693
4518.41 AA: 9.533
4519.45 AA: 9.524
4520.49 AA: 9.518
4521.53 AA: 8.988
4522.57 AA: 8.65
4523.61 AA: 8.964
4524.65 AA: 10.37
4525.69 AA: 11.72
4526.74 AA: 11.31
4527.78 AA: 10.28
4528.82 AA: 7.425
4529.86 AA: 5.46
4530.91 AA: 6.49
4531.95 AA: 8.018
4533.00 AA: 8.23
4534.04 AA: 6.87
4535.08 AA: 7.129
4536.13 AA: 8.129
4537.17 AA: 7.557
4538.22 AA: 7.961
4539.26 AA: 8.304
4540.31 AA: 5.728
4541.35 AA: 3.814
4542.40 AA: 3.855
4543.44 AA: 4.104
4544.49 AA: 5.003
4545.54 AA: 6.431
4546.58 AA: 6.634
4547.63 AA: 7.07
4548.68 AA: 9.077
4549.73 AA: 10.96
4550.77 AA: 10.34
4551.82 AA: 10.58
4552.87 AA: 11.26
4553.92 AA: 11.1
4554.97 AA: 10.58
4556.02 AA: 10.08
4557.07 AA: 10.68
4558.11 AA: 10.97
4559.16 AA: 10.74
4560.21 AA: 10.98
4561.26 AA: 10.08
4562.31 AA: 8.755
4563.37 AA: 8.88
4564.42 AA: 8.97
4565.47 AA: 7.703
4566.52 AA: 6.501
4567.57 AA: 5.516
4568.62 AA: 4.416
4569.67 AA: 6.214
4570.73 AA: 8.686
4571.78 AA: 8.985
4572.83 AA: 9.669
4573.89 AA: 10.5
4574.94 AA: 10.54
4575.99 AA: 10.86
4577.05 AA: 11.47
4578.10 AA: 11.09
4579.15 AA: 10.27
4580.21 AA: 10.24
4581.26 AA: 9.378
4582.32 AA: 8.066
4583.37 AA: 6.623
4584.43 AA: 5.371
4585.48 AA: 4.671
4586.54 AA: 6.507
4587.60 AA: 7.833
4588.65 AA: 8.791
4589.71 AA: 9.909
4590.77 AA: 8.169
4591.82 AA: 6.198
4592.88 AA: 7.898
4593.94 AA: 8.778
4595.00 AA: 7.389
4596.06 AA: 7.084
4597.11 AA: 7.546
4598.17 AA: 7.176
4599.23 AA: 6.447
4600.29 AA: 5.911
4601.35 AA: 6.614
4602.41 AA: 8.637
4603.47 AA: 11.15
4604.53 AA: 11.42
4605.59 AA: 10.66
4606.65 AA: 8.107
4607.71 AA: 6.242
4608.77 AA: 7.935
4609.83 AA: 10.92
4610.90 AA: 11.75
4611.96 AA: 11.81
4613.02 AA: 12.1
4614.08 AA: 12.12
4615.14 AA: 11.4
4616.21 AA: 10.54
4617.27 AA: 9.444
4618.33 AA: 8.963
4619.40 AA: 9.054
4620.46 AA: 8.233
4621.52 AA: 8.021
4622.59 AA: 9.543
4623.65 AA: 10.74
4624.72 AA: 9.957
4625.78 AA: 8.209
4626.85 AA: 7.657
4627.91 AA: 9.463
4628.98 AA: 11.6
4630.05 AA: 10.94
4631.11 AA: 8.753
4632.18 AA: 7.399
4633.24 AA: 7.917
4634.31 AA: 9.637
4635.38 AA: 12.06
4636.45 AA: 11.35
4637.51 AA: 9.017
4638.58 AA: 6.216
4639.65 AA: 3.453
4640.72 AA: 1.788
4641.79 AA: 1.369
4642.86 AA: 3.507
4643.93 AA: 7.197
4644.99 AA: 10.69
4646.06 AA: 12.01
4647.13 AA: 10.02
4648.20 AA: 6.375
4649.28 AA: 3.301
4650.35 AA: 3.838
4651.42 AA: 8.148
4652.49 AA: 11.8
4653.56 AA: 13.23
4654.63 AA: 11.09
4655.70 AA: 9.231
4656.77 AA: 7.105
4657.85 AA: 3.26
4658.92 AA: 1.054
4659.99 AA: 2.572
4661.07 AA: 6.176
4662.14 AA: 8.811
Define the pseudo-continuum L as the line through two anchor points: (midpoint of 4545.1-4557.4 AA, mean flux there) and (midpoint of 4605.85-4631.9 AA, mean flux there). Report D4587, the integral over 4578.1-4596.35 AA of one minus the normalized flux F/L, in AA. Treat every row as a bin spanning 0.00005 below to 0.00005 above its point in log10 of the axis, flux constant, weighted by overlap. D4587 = 3.23 AA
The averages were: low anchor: 9.57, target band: 7.94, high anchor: 9.72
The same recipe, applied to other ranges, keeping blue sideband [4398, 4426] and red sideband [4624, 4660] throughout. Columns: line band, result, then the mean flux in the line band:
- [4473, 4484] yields -3.8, 7.51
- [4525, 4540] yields -4.5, 8.19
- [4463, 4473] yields 3.5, 3.55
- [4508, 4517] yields -1.9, 7.32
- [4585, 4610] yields -2.7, 7.96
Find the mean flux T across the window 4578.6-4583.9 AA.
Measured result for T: 8.93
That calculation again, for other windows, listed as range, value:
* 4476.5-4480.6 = 5.65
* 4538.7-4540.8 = 7.06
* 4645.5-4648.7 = 9.51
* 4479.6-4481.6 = 6.06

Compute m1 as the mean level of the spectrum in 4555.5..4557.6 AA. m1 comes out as 10.4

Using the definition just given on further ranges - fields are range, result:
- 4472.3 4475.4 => 9.51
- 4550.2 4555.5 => 10.8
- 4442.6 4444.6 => 9.51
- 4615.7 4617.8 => 10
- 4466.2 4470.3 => 3.34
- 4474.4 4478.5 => 8.06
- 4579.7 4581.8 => 9.8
